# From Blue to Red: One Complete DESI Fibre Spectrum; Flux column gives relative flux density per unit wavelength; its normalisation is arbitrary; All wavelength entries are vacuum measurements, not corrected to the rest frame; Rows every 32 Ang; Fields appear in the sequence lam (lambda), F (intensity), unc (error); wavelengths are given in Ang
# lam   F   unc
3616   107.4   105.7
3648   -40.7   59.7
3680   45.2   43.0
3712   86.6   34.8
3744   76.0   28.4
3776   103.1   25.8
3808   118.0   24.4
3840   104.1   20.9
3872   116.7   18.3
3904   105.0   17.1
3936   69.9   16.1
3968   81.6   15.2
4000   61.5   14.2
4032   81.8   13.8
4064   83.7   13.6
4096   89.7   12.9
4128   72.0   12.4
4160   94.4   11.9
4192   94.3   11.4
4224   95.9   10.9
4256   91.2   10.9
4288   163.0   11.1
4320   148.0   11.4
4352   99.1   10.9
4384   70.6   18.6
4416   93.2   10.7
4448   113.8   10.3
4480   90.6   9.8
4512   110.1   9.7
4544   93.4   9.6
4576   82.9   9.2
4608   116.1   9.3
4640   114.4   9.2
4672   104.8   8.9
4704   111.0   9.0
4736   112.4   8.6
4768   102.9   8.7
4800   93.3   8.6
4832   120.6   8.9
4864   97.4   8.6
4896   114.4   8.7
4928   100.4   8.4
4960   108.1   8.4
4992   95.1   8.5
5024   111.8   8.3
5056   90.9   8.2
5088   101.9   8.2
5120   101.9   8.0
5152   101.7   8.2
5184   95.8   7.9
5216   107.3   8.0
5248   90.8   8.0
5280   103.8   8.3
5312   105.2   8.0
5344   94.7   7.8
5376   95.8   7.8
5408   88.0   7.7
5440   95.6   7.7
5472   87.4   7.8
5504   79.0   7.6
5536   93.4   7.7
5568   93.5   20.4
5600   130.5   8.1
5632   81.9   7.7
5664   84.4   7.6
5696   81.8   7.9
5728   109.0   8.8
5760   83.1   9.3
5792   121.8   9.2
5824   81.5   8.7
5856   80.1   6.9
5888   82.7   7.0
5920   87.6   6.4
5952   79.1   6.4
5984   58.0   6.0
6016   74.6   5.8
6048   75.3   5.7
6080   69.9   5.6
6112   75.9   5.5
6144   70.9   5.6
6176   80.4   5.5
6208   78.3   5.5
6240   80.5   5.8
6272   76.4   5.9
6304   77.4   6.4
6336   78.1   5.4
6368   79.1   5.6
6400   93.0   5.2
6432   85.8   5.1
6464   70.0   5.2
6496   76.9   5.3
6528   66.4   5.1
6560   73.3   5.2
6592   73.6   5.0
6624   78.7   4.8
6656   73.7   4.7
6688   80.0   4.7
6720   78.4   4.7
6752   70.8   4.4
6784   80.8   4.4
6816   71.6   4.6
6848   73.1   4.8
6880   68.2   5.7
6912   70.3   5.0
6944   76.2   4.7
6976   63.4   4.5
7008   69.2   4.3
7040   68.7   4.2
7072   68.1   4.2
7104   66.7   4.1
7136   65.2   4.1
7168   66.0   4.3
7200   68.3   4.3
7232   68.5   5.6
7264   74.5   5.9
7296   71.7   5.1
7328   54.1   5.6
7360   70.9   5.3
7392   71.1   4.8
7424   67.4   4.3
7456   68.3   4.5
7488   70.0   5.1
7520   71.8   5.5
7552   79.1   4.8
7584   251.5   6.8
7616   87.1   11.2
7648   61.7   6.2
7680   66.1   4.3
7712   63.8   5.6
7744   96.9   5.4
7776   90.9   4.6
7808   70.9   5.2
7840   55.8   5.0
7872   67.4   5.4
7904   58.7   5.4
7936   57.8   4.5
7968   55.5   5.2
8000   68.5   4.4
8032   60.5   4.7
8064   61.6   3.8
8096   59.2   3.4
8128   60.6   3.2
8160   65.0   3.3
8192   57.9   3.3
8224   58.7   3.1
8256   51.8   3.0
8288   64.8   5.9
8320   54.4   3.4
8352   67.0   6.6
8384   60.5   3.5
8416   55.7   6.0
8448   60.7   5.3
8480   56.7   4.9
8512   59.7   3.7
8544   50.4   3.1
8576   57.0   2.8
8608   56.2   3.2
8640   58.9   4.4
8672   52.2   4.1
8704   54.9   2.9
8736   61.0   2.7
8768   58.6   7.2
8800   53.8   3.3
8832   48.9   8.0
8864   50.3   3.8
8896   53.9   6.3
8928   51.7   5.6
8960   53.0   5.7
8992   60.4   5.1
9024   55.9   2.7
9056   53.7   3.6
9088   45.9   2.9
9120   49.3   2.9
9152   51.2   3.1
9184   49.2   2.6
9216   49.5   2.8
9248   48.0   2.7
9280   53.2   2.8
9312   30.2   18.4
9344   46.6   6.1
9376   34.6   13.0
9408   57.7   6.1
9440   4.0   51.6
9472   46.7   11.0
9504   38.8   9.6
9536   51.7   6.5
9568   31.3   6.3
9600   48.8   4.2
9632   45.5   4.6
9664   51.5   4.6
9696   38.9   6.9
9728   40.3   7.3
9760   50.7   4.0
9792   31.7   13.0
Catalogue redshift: 0.154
